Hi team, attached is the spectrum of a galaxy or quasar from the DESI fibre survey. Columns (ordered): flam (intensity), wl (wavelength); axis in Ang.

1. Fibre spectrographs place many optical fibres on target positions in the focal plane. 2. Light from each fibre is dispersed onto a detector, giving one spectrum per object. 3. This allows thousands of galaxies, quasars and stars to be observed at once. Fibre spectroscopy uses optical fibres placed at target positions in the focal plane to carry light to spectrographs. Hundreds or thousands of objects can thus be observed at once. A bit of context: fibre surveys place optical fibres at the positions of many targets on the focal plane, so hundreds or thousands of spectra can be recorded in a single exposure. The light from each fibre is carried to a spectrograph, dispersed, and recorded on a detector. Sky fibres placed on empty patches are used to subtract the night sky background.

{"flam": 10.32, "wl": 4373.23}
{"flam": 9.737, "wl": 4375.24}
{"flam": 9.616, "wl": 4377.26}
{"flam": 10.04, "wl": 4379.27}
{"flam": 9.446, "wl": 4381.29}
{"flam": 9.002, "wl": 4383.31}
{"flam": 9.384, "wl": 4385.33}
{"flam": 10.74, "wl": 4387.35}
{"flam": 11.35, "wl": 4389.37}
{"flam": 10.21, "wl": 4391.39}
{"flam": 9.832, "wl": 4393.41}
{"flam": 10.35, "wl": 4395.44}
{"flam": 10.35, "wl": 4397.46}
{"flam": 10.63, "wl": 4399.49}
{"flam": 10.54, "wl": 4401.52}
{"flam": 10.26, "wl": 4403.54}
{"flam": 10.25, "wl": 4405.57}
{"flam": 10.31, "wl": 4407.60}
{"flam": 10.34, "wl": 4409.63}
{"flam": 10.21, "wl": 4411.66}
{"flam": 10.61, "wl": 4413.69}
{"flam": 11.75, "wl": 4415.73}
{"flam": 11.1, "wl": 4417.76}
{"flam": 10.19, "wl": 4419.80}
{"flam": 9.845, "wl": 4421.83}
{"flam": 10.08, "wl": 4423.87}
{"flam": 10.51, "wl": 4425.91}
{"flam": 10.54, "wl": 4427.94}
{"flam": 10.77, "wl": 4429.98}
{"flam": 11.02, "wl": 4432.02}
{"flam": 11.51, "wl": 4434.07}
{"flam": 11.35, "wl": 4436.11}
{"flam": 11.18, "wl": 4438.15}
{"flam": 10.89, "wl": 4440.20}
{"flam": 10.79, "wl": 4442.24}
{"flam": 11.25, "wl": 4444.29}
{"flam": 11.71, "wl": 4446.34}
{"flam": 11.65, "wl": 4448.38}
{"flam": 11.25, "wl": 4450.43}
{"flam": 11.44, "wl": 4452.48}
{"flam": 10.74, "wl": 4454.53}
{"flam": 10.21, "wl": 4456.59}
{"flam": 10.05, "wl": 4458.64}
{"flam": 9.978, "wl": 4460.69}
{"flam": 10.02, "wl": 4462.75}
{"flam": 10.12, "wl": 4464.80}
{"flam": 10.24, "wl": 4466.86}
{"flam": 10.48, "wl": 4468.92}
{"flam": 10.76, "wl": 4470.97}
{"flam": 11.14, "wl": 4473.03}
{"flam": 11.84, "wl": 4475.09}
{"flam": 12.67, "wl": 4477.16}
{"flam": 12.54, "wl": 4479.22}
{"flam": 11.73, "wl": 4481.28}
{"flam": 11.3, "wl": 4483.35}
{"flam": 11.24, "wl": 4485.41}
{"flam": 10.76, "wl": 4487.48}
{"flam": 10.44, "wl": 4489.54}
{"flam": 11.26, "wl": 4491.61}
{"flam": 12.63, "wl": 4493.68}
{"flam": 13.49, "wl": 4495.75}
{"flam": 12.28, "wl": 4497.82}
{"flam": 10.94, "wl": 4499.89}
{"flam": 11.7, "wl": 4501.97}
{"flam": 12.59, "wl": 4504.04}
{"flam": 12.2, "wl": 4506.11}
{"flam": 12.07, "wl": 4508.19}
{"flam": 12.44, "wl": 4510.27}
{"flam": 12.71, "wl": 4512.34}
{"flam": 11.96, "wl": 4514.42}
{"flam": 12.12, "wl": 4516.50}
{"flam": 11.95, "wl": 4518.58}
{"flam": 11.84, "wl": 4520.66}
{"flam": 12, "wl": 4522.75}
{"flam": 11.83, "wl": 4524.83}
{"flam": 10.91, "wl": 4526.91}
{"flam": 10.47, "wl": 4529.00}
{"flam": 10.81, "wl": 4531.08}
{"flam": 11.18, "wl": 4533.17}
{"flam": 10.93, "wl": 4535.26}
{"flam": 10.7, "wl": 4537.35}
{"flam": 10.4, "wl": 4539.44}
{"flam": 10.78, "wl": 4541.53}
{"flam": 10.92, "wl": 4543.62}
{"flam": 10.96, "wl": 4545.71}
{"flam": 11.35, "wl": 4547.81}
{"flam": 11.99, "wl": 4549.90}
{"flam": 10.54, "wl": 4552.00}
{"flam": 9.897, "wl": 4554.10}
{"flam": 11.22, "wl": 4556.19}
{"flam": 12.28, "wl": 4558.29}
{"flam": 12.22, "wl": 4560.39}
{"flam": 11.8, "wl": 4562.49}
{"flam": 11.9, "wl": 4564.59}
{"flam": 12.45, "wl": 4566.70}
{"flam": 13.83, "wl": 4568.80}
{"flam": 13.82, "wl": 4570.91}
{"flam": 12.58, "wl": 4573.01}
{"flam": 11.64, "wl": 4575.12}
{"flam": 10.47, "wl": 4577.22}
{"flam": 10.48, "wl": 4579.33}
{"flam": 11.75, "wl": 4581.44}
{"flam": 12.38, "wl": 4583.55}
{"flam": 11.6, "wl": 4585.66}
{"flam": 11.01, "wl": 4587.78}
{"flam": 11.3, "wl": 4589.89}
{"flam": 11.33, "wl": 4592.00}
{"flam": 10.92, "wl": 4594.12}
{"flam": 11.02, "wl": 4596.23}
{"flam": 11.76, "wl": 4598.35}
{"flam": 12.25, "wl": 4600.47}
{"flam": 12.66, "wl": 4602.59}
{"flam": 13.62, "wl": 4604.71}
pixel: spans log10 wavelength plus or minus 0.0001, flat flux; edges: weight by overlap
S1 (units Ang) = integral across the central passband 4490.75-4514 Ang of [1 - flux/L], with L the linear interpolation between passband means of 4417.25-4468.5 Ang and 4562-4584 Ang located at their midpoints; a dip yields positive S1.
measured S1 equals -1.8 Ang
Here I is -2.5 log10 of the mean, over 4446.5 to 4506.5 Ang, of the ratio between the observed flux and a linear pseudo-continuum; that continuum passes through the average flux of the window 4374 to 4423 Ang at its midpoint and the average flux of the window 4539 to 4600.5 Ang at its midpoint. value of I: -0.044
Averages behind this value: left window 10.3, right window 11.6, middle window 11.3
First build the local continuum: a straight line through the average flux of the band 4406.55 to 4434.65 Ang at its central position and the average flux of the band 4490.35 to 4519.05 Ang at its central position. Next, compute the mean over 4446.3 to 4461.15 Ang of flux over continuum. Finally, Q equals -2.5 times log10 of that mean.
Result 0.03 mag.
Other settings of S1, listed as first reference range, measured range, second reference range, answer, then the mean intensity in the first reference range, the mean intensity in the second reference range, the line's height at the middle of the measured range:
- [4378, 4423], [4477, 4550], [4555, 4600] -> -2.2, 10.3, 11.8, 11.3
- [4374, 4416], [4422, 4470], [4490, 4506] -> 1.6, 10.2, 12.1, 11.1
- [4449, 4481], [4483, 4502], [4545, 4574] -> -0.7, 10.9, 11.9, 11.2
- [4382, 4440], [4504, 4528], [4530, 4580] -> -1.7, 10.5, 11.5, 11.2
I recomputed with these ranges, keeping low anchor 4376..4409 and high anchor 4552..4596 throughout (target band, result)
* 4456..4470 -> 0.06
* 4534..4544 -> 0.06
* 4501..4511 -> -0.10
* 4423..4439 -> -0.04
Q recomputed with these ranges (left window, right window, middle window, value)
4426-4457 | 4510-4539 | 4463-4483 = 0.00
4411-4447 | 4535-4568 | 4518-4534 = -0.01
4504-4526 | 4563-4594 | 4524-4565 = 0.08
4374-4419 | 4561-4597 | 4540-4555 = 0.06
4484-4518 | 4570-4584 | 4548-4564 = 0.04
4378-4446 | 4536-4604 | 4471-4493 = -0.05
